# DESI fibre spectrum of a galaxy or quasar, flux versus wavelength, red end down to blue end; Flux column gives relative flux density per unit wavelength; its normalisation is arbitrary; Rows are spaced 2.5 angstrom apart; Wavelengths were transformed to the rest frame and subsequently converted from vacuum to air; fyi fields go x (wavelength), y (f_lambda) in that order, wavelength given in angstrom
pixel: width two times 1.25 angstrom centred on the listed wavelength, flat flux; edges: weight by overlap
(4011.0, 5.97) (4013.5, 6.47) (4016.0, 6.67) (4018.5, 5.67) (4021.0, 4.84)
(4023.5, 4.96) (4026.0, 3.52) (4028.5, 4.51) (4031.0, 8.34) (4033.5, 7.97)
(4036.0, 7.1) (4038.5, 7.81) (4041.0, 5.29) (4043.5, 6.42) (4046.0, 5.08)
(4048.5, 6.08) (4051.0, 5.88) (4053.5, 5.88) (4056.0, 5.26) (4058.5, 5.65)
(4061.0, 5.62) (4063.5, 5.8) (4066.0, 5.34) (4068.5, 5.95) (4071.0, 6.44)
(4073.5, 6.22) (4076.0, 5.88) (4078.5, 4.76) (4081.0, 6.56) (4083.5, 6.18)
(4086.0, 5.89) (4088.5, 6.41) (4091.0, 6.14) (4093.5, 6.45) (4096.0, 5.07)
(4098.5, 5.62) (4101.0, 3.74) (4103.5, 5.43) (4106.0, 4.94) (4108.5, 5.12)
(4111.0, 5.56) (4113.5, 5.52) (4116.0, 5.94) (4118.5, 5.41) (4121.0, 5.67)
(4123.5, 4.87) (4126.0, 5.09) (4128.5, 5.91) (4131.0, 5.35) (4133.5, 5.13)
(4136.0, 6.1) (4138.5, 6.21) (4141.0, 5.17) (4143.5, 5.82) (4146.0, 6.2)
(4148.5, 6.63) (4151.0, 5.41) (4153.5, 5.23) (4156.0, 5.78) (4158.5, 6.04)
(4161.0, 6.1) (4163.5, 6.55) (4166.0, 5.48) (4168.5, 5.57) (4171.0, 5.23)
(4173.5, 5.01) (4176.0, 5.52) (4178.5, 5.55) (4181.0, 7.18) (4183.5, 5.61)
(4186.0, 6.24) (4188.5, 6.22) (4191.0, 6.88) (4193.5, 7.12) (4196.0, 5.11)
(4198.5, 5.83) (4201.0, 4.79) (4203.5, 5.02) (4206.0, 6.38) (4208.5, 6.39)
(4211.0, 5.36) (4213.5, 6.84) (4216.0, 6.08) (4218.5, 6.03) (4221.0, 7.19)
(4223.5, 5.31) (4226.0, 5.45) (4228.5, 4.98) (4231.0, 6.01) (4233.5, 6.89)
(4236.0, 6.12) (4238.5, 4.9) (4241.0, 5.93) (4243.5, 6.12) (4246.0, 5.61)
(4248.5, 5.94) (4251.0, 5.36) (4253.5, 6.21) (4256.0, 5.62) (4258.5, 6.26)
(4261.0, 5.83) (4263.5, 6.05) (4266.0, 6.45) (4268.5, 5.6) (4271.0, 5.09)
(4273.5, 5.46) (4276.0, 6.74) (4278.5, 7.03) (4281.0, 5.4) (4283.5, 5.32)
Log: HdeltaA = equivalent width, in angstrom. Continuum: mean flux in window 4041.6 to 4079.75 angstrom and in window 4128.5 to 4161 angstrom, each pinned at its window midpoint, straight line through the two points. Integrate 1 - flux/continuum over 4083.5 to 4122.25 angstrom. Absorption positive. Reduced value 1.4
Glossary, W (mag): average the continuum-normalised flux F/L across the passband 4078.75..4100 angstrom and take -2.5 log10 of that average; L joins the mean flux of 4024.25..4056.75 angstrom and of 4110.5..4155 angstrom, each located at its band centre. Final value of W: -0.02 mag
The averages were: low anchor 6.08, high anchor 5.63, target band 5.95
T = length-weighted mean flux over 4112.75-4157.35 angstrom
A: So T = 5.64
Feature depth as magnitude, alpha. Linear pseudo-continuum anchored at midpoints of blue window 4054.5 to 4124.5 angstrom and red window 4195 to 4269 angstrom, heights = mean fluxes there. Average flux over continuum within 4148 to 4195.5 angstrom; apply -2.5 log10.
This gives -0.03 mag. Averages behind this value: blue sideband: 5.63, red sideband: 5.86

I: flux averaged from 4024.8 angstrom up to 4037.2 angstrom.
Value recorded 6.3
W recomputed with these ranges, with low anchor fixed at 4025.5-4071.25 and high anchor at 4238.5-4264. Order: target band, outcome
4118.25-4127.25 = 0.14 mag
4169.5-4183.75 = 0.04 mag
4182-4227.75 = -0.02 mag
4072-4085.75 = 0.01 mag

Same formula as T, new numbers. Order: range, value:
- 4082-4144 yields 5.55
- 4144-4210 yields 5.88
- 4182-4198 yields 6.19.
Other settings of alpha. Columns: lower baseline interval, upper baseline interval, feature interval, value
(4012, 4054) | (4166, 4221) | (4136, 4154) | 0.019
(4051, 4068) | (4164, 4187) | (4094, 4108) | 0.125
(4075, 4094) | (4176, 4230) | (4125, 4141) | 0.074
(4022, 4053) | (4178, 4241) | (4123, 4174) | 0.061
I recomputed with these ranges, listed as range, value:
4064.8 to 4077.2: 5.97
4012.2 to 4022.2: 5.92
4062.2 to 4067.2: 5.57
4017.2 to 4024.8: 5.16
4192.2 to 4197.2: 6.13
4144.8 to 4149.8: 6.41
